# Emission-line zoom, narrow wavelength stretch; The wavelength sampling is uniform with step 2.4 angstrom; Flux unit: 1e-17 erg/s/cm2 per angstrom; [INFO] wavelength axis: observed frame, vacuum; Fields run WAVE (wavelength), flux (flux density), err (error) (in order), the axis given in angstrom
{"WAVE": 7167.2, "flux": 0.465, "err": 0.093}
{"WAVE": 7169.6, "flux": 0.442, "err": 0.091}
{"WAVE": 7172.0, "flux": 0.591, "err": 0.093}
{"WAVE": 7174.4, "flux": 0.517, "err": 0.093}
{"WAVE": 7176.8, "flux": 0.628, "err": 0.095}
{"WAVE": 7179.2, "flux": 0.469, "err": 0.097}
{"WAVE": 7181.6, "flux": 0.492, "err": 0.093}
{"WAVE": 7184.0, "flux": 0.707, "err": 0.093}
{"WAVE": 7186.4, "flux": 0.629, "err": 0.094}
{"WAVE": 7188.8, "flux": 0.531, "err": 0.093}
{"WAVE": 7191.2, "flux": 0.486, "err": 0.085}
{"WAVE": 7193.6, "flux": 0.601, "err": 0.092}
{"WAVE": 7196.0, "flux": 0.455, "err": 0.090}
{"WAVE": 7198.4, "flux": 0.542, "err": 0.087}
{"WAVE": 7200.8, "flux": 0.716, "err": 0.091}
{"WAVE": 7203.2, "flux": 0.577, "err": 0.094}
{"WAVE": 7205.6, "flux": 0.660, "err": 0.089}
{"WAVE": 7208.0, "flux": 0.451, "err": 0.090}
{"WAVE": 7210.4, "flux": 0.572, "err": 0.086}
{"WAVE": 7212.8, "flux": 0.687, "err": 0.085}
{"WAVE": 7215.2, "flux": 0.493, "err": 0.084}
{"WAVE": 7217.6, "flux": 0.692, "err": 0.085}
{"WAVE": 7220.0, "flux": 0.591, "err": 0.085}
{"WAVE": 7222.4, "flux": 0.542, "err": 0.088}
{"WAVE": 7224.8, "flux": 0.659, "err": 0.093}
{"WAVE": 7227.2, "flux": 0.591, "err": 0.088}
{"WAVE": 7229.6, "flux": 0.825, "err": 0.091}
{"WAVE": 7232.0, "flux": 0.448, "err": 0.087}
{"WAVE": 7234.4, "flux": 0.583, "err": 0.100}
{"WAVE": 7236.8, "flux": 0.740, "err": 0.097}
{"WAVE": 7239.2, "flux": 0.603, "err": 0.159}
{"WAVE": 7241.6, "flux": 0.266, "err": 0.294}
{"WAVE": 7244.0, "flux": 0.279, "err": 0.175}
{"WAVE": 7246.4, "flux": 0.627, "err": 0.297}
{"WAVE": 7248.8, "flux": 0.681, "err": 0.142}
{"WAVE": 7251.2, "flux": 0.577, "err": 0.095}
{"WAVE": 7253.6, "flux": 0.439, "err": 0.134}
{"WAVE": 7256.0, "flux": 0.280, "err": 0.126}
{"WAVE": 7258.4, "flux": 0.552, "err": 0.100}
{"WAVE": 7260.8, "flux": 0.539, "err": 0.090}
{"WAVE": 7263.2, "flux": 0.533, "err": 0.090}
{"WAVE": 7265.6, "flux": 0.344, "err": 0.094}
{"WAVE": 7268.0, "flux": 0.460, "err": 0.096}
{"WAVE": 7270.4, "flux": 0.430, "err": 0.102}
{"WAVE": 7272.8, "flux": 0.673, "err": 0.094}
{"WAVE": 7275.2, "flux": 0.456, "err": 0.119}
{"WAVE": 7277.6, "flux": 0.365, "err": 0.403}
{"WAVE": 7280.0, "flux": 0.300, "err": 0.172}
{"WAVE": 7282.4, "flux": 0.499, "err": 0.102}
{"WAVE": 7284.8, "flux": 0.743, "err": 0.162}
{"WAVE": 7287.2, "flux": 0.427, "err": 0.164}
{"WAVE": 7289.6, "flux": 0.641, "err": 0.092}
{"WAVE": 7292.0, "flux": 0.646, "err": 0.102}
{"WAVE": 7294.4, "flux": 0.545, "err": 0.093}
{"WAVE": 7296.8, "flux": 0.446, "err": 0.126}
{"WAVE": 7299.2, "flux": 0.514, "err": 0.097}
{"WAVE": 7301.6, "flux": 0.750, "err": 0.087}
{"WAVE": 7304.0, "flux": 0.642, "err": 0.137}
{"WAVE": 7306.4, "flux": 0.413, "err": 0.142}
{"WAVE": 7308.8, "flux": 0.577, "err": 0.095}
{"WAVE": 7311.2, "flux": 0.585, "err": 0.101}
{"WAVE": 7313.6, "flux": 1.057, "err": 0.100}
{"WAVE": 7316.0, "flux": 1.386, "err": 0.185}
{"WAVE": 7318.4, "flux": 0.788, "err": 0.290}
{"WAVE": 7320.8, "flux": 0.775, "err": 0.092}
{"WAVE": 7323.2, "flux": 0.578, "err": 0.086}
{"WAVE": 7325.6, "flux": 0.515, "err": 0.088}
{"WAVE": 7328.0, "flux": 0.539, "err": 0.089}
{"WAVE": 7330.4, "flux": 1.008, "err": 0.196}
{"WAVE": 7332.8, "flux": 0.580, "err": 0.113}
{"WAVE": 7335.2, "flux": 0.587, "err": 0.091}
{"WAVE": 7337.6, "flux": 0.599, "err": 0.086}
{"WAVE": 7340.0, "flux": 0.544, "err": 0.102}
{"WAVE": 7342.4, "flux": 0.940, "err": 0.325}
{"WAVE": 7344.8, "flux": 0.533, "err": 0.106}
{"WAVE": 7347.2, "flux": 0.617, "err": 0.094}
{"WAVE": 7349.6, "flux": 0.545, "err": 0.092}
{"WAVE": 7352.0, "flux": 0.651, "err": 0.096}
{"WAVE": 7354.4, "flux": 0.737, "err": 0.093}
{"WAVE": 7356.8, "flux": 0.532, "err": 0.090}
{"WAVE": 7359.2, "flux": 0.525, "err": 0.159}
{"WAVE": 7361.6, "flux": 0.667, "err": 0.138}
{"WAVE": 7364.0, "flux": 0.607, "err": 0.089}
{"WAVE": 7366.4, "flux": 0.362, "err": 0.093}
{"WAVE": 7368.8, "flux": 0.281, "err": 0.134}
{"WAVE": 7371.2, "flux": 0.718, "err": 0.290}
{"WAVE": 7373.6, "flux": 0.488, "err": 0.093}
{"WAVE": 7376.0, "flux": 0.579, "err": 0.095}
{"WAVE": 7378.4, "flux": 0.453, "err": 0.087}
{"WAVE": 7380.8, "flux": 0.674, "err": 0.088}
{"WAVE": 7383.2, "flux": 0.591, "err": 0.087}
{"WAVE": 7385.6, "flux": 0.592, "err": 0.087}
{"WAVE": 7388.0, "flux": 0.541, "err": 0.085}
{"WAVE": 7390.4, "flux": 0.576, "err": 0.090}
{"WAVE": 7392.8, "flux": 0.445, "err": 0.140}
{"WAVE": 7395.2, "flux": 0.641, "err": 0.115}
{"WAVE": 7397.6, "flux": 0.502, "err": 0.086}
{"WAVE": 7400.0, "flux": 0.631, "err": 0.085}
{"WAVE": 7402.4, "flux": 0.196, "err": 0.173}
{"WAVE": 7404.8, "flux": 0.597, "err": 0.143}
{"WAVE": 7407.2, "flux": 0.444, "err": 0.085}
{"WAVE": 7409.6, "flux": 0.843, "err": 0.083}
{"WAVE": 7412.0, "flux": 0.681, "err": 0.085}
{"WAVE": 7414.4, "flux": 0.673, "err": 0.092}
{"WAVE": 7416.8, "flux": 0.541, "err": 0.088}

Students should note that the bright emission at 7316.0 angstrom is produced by [O III] 5007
